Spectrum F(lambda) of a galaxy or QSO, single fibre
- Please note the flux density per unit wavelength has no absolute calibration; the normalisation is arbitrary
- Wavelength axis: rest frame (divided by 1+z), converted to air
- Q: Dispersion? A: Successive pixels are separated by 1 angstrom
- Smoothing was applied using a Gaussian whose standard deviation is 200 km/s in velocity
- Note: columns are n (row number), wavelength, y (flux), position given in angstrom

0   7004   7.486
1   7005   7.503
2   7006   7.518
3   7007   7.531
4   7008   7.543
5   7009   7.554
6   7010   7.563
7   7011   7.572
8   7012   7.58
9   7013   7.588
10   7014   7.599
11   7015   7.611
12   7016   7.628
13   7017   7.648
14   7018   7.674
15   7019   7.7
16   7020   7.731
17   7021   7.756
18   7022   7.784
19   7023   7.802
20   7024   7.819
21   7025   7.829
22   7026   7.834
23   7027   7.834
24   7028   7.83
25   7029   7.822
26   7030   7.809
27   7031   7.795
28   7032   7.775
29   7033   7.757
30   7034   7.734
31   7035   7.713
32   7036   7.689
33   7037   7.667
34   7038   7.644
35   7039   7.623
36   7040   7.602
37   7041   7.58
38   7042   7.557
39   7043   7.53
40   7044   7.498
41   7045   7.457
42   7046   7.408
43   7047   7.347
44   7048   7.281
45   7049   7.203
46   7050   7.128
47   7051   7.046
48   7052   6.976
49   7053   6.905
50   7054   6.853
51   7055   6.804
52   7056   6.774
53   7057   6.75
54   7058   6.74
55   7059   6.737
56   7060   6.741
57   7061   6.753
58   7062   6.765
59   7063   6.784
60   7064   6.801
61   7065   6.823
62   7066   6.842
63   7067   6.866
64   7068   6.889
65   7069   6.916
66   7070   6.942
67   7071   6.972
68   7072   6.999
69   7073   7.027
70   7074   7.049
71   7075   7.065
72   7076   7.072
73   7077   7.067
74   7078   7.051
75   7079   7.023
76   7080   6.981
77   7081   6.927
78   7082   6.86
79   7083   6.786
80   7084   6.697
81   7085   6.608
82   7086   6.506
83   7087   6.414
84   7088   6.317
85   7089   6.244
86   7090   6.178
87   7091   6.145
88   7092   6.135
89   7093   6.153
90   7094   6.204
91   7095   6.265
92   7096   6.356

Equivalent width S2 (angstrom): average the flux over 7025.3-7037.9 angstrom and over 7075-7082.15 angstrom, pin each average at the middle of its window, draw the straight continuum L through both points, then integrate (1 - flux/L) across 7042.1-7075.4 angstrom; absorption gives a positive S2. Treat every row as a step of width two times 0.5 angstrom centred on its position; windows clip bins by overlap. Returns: 1.5 angstrom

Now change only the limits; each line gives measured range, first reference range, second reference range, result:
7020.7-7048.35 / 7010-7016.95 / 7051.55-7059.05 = -1.8 angstrom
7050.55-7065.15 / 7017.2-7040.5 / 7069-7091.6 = 0.8 angstrom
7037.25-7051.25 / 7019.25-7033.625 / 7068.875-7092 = 0.0 angstrom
